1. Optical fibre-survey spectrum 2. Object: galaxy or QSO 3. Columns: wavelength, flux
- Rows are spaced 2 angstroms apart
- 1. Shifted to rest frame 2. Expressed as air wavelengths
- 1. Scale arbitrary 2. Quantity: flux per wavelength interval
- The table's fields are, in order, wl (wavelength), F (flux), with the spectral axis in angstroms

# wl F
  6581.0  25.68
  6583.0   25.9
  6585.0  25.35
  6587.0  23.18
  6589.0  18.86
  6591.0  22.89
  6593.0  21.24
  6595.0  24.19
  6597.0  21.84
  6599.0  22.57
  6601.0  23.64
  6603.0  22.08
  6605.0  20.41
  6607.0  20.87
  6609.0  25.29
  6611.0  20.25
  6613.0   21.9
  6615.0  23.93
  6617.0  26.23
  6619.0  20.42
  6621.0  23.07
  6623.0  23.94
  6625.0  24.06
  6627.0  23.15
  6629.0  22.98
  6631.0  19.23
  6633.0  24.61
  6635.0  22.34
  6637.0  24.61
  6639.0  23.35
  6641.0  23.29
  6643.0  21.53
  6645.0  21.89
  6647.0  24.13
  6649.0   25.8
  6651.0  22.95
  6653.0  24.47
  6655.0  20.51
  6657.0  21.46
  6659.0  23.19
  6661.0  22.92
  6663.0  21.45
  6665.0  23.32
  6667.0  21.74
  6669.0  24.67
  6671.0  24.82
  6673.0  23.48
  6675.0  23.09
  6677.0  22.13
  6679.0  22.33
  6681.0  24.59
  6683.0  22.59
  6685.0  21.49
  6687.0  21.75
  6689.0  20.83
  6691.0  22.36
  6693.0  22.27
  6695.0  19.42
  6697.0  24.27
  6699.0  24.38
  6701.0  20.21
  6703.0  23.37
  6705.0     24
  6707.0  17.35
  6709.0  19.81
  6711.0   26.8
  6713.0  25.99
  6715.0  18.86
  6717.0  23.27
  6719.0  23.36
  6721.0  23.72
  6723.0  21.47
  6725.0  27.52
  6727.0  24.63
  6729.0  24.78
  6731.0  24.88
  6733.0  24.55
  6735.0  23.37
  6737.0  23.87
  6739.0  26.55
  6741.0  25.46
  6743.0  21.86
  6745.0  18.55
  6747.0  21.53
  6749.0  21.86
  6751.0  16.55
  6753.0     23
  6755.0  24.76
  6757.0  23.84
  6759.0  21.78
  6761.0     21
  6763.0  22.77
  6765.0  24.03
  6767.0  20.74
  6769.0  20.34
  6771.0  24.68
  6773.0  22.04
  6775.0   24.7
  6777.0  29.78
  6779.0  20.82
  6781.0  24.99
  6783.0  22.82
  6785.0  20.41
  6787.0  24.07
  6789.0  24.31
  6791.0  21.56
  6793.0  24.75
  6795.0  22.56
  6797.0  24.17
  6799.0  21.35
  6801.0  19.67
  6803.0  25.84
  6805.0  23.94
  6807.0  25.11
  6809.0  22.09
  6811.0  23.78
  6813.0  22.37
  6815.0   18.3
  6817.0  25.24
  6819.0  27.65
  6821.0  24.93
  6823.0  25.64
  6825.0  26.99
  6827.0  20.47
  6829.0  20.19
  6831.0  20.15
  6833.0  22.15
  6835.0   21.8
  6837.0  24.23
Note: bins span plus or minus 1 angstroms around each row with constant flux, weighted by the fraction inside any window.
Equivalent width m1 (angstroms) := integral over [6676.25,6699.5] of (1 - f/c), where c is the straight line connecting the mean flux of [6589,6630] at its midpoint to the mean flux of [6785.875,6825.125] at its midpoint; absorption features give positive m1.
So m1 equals 0.7 angstroms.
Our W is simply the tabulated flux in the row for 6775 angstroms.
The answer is 24.7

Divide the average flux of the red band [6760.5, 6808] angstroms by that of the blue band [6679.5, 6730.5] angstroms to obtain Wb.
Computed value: 1.0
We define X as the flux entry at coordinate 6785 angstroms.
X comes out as 20.41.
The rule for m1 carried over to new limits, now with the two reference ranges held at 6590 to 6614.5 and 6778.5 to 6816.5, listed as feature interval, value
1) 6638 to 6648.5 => -0.3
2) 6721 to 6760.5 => -0.9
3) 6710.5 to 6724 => -0.4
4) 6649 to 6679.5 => -0.6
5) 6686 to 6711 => 0.8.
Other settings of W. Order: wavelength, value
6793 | 24.75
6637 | 24.61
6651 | 22.95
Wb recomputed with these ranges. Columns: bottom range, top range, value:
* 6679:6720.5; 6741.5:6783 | 1.01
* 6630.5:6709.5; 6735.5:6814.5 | 1.01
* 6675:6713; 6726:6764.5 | 1.03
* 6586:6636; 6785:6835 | 1.03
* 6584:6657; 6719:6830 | 1.02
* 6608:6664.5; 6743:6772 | 0.95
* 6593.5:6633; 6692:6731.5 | 1.01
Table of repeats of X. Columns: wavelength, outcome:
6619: 20.42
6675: 23.09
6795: 22.56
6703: 23.37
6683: 22.59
